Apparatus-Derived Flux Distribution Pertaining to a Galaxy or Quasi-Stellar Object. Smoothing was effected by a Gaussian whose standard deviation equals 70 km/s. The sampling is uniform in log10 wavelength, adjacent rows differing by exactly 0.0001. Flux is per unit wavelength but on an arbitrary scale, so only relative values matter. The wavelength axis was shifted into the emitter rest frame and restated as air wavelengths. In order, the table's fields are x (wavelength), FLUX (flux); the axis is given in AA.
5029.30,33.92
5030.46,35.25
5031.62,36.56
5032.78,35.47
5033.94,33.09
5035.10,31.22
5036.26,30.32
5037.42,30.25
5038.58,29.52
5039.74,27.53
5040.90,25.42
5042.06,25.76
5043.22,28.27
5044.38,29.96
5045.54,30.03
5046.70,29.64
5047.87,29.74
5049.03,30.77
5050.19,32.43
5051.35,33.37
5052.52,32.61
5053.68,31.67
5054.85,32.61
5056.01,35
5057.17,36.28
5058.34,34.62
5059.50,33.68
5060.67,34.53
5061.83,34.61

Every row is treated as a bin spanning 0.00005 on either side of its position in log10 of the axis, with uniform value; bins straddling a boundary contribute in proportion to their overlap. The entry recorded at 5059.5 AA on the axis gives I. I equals 33.68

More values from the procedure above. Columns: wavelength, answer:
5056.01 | 35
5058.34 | 34.62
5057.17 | 36.28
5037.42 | 30.25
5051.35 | 33.37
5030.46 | 35.25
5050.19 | 32.43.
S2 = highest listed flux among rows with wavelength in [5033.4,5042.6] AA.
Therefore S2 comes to 33.09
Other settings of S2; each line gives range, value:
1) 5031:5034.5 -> 36.56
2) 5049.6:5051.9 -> 33.37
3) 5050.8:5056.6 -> 35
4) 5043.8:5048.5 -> 30.03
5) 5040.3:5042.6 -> 25.76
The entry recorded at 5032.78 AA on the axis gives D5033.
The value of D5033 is 35.47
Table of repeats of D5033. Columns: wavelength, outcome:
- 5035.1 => 31.22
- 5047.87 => 29.74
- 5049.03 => 30.77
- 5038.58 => 29.52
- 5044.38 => 29.96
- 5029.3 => 33.92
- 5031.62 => 36.56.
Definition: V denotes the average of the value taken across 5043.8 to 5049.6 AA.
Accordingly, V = 30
